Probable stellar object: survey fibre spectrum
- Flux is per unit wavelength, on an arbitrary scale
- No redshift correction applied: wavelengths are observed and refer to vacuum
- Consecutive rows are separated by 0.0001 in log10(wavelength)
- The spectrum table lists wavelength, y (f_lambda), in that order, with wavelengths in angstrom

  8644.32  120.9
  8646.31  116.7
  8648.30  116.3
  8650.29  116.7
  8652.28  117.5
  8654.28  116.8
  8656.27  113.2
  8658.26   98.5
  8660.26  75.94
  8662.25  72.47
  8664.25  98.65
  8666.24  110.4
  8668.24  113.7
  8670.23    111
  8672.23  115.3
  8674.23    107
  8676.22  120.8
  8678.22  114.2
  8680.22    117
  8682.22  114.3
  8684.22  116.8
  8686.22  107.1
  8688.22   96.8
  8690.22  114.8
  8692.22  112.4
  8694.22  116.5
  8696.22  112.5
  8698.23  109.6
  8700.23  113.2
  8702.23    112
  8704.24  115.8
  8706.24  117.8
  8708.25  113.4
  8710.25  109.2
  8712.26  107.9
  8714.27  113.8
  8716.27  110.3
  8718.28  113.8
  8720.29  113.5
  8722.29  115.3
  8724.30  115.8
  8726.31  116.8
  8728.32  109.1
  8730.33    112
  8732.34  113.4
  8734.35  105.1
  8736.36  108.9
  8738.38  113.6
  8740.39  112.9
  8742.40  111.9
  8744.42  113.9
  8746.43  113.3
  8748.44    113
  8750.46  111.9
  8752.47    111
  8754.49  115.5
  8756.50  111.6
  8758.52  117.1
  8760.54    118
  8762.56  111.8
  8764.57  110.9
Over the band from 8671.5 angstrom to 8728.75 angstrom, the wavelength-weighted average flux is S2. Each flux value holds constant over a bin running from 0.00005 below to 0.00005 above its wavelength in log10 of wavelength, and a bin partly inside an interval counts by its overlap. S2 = 113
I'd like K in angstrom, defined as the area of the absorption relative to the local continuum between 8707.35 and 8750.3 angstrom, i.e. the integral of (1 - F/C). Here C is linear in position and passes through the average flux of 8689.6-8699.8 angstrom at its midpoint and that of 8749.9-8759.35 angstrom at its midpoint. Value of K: 0.4 angstrom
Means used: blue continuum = 113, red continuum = 113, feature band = 112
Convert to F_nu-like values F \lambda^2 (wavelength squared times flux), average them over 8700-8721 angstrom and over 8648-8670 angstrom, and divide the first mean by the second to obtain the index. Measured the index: 1.1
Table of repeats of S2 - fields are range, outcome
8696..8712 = 113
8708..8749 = 112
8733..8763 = 113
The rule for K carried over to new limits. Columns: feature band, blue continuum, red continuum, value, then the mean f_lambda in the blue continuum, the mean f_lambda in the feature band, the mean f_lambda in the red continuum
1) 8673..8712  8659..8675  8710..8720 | -2.4 angstrom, 100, 113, 111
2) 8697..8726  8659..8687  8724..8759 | -0.8 angstrom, 107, 113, 112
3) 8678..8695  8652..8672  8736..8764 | -1.0 angstrom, 103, 112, 113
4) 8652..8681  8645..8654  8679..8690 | 1.9 angstrom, 117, 106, 111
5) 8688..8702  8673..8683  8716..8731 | 0.3 angstrom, 115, 112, 114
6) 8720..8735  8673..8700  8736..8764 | 0.0 angstrom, 112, 113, 113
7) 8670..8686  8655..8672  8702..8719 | -1.6 angstrom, 100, 114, 113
